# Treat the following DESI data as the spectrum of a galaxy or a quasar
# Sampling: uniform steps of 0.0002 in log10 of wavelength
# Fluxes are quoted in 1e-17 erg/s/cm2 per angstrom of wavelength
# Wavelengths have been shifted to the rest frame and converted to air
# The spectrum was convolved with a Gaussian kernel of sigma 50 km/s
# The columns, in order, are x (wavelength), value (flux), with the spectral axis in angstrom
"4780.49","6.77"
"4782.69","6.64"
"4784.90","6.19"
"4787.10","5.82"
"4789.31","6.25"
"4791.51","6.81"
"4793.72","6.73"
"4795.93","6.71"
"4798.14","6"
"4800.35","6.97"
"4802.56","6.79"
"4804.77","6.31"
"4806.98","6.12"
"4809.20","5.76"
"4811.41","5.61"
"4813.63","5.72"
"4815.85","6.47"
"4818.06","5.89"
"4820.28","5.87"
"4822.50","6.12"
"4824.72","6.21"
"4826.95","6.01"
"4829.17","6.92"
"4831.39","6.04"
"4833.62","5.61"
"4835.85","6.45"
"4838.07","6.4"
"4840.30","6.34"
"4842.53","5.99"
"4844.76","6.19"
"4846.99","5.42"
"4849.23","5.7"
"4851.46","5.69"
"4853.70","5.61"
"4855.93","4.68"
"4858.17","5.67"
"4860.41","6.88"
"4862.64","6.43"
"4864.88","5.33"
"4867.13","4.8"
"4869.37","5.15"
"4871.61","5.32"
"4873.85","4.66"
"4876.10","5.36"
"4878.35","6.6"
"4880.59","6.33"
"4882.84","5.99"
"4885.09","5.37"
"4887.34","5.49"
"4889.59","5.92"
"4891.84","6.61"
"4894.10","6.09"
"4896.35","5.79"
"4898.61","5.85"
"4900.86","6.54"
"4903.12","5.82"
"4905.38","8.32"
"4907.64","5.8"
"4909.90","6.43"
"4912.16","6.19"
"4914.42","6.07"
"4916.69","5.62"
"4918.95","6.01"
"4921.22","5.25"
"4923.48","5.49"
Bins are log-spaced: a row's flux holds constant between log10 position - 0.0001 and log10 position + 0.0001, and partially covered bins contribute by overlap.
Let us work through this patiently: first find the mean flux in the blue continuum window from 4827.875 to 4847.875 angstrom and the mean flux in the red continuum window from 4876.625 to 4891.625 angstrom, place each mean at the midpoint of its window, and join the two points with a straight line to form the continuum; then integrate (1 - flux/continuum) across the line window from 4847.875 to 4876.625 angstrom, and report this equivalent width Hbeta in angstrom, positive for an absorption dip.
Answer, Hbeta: 2.7 angstrom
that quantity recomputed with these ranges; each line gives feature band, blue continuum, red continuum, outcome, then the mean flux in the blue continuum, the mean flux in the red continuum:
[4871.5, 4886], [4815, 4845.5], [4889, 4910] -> 1.4 angstrom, 6.18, 6.32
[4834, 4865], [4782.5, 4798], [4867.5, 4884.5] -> -0.4 angstrom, 6.41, 5.59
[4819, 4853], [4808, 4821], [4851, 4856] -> -2.6 angstrom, 5.89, 5.41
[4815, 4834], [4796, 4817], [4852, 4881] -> -0.4 angstrom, 6.22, 5.59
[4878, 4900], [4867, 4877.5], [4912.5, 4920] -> -2.3 angstrom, 5.12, 5.93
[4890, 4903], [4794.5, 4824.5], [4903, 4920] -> 0.3 angstrom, 6.19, 6.31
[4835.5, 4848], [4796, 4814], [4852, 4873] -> -0.7 angstrom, 6.21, 5.53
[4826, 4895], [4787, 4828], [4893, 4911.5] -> 4.9 angstrom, 6.23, 6.33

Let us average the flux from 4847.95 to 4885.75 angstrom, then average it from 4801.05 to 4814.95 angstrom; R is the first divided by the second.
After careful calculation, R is 0.9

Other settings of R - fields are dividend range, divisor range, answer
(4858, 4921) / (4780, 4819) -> 0.94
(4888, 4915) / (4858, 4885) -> 1.10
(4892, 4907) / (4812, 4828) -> 1.06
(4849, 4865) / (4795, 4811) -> 0.91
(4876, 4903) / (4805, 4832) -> 0.99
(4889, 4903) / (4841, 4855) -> 1.06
